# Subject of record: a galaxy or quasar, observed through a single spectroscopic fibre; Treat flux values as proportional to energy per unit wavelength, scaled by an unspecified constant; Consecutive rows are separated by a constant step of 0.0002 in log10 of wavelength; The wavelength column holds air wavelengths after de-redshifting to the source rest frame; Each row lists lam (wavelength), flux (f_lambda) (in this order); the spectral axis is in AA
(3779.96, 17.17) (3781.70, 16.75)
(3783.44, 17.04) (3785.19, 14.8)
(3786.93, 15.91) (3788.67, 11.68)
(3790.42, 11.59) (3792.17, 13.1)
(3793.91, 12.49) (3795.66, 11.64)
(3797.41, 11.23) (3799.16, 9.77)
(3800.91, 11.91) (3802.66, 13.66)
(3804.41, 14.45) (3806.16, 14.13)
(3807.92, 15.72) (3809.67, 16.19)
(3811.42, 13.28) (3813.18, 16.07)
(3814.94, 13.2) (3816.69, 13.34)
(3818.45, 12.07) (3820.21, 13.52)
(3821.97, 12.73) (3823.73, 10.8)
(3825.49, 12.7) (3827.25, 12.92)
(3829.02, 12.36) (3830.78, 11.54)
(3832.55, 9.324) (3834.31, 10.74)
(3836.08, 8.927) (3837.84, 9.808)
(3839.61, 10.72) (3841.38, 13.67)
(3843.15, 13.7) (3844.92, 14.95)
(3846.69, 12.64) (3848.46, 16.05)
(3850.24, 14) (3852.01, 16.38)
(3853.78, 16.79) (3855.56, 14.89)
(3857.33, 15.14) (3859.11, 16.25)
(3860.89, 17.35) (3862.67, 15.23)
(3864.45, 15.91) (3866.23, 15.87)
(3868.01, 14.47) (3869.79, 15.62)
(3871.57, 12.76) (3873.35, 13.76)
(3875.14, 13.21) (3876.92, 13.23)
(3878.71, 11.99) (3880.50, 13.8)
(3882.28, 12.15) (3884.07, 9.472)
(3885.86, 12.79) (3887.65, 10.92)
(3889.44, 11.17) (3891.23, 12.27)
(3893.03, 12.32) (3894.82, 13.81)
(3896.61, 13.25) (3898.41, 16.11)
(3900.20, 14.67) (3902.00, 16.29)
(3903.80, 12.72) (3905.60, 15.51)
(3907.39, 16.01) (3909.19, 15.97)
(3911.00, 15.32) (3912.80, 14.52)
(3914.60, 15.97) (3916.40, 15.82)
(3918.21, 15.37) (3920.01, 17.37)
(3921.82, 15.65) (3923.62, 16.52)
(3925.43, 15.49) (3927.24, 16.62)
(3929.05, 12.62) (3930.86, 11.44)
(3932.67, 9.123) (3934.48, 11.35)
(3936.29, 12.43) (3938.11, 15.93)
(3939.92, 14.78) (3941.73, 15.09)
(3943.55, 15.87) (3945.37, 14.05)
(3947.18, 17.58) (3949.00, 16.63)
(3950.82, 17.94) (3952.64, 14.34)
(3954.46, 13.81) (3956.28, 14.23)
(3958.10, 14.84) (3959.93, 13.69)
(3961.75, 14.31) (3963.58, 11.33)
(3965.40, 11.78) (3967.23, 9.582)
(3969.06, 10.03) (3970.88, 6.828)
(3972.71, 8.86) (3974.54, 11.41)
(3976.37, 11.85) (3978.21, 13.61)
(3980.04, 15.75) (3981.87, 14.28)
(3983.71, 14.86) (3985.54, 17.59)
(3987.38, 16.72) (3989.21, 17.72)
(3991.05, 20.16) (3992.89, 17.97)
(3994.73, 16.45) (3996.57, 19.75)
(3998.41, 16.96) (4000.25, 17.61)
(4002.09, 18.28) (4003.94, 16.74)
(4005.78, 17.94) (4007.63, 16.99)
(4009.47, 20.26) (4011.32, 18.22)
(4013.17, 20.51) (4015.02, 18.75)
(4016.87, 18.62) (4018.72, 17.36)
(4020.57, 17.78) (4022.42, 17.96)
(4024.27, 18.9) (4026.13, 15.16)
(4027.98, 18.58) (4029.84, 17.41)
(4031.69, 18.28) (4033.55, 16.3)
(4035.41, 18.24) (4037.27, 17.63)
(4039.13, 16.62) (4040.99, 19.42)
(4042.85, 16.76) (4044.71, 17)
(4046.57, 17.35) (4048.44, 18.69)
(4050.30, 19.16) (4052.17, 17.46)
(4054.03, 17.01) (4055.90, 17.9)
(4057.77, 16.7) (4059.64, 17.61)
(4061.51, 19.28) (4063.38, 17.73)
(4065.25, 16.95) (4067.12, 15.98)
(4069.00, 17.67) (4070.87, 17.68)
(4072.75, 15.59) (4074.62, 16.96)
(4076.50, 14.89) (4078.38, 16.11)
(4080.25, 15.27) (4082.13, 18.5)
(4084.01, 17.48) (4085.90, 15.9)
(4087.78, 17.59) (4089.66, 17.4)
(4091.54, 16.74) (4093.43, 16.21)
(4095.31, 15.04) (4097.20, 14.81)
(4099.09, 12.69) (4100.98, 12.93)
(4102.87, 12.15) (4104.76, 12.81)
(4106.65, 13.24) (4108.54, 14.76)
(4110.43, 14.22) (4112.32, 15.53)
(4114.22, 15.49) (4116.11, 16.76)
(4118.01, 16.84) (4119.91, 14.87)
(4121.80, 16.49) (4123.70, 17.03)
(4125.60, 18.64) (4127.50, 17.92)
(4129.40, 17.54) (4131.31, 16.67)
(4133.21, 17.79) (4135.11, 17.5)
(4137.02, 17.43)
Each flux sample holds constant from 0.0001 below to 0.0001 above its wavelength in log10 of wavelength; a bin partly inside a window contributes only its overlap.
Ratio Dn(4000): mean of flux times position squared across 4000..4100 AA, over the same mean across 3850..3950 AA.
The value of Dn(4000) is 1.29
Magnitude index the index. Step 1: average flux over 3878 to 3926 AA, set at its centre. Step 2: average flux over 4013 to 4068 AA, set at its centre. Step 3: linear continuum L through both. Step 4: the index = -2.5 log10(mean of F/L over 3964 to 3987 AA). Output 0.29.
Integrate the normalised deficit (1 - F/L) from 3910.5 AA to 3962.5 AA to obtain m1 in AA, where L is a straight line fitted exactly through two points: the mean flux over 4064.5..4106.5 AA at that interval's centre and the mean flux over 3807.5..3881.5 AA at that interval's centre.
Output -1.2 AA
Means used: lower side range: 13.6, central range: 14.8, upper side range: 15.7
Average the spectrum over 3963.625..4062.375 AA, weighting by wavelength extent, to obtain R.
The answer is 16.6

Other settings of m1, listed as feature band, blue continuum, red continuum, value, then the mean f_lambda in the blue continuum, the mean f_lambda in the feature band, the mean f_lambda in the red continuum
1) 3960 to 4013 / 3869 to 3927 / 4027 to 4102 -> 1.6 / 14.2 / 15.2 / 16.9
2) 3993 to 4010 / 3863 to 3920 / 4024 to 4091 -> -1.7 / 14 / 17.8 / 17.3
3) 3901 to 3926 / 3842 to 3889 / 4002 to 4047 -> -0.5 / 14.2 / 15.6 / 17.9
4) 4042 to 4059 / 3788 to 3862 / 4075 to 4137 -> -2.4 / 13.2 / 17.6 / 15.9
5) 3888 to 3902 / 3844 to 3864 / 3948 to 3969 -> 1.2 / 15.4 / 13.5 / 13.7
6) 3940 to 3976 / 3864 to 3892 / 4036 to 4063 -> 4.5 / 13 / 13.3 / 17.8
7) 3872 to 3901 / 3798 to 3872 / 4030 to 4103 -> 3.1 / 13.6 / 12.8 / 16.8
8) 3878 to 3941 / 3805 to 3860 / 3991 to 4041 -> 5.6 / 13.4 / 13.9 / 18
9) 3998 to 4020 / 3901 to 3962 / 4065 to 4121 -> -4.3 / 14.9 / 18.2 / 15.6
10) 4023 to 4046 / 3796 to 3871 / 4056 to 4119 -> -3.1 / 13.6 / 17.5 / 15.9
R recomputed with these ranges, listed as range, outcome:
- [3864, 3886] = 13.4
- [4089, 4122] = 14.9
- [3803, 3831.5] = 13.5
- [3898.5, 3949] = 14.9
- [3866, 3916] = 13.8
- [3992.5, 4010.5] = 17.9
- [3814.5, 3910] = 13.5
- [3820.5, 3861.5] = 13.2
